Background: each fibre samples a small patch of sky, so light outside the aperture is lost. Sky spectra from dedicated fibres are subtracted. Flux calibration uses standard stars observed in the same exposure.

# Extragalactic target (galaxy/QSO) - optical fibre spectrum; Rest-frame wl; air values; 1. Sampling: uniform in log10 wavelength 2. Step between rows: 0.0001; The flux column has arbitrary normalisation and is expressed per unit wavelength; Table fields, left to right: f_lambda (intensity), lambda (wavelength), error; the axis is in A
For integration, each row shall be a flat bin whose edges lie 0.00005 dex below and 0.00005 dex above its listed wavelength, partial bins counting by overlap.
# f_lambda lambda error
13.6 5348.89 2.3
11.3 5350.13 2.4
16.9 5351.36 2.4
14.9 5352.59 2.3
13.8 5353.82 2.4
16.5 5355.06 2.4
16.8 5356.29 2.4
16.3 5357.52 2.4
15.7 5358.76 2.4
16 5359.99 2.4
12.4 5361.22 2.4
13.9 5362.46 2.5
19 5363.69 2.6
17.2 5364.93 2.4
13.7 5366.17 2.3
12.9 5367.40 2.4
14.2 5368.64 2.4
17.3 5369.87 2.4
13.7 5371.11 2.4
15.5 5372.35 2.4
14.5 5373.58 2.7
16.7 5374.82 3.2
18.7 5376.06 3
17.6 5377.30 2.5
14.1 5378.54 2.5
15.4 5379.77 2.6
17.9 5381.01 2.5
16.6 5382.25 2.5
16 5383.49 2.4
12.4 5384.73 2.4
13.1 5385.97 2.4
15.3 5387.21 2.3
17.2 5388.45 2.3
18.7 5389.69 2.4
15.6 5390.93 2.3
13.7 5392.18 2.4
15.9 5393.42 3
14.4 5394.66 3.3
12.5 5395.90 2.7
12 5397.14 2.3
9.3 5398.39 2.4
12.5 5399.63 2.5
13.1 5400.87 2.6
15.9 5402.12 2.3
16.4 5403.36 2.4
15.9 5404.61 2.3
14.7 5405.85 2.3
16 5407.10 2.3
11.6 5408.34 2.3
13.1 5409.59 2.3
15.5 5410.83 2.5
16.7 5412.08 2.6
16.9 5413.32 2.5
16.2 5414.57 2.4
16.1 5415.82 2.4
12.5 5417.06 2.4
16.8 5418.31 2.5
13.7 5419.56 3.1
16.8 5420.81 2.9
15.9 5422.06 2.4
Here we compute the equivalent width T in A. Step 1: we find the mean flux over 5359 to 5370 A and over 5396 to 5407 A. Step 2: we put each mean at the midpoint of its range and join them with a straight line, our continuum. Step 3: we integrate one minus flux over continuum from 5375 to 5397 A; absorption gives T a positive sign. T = -1.8 A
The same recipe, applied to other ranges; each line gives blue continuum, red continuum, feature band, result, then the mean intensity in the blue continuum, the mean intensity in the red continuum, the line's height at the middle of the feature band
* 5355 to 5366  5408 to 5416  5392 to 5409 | 1.67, 15.9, 15.2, 15.4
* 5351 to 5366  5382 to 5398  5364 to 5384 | -0.75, 15.7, 14.8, 15.2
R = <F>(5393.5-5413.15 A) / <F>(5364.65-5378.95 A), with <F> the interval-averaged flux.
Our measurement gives 0.91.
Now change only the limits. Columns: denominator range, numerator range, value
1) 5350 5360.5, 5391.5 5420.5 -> 0.93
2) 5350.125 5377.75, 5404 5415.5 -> 0.98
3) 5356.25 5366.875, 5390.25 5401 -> 0.85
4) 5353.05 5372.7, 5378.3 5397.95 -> 0.98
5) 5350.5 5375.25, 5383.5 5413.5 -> 0.95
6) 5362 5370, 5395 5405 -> 0.87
